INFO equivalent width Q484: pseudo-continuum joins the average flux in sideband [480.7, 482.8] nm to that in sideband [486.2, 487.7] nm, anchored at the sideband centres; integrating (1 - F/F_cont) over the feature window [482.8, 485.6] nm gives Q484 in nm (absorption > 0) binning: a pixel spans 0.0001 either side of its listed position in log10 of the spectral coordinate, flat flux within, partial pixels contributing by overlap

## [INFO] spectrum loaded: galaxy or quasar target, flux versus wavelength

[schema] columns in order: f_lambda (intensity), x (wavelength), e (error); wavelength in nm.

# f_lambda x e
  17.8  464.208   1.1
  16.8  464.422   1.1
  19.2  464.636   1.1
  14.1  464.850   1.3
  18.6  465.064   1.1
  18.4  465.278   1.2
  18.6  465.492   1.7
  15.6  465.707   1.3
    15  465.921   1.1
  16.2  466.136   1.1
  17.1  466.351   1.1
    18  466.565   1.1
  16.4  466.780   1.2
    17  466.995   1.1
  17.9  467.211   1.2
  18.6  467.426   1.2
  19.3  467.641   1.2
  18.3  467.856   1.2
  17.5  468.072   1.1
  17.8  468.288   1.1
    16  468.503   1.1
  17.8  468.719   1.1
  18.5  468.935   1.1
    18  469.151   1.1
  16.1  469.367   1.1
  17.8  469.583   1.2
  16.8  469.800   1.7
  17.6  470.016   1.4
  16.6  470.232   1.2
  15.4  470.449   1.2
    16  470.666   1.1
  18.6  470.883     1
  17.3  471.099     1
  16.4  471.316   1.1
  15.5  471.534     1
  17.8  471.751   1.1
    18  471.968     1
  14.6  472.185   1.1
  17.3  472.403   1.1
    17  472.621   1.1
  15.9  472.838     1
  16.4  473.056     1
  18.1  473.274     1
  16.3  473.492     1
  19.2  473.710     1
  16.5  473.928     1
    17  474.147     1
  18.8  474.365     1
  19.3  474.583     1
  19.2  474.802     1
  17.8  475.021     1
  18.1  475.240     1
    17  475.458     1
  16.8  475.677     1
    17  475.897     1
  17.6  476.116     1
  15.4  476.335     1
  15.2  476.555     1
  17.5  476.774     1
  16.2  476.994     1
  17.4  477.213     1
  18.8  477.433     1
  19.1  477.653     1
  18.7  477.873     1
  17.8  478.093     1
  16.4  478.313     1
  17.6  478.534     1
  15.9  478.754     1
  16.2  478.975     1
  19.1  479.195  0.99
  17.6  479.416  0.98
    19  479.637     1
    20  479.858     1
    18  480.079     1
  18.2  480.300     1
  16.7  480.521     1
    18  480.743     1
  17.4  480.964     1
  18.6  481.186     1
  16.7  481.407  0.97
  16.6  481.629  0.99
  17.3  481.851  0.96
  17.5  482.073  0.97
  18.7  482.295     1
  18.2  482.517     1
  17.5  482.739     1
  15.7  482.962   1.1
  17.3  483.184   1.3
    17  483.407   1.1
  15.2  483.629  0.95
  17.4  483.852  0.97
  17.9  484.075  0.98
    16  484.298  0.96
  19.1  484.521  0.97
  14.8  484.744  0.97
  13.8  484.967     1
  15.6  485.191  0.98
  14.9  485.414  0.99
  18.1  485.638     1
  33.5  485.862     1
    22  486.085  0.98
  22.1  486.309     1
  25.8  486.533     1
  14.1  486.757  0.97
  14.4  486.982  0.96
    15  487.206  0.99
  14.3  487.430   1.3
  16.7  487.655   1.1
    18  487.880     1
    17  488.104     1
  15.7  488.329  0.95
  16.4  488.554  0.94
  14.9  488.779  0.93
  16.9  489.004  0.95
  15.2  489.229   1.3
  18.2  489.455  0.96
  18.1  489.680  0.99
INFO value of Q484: 0.205 nm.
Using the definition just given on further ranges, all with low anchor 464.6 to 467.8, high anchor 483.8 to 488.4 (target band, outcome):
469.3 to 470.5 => 0.043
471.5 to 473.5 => 0.086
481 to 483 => 0.037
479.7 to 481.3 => -0.035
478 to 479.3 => 0.041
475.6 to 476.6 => 0.066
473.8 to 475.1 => -0.041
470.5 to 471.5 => 0.034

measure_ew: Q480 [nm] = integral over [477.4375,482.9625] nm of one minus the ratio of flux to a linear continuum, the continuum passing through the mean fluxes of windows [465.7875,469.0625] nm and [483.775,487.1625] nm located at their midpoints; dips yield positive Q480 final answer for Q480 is 0.14 nm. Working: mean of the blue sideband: 17.4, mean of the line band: 17.8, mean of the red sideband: 18.6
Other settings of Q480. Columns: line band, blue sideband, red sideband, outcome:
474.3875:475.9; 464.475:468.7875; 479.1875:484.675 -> -0.04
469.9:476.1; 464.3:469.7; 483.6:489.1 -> 0.09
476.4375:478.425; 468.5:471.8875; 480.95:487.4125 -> 0.00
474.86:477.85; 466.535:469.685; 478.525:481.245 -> 0.08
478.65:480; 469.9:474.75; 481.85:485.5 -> -0.09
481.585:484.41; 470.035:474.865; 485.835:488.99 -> 0.11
